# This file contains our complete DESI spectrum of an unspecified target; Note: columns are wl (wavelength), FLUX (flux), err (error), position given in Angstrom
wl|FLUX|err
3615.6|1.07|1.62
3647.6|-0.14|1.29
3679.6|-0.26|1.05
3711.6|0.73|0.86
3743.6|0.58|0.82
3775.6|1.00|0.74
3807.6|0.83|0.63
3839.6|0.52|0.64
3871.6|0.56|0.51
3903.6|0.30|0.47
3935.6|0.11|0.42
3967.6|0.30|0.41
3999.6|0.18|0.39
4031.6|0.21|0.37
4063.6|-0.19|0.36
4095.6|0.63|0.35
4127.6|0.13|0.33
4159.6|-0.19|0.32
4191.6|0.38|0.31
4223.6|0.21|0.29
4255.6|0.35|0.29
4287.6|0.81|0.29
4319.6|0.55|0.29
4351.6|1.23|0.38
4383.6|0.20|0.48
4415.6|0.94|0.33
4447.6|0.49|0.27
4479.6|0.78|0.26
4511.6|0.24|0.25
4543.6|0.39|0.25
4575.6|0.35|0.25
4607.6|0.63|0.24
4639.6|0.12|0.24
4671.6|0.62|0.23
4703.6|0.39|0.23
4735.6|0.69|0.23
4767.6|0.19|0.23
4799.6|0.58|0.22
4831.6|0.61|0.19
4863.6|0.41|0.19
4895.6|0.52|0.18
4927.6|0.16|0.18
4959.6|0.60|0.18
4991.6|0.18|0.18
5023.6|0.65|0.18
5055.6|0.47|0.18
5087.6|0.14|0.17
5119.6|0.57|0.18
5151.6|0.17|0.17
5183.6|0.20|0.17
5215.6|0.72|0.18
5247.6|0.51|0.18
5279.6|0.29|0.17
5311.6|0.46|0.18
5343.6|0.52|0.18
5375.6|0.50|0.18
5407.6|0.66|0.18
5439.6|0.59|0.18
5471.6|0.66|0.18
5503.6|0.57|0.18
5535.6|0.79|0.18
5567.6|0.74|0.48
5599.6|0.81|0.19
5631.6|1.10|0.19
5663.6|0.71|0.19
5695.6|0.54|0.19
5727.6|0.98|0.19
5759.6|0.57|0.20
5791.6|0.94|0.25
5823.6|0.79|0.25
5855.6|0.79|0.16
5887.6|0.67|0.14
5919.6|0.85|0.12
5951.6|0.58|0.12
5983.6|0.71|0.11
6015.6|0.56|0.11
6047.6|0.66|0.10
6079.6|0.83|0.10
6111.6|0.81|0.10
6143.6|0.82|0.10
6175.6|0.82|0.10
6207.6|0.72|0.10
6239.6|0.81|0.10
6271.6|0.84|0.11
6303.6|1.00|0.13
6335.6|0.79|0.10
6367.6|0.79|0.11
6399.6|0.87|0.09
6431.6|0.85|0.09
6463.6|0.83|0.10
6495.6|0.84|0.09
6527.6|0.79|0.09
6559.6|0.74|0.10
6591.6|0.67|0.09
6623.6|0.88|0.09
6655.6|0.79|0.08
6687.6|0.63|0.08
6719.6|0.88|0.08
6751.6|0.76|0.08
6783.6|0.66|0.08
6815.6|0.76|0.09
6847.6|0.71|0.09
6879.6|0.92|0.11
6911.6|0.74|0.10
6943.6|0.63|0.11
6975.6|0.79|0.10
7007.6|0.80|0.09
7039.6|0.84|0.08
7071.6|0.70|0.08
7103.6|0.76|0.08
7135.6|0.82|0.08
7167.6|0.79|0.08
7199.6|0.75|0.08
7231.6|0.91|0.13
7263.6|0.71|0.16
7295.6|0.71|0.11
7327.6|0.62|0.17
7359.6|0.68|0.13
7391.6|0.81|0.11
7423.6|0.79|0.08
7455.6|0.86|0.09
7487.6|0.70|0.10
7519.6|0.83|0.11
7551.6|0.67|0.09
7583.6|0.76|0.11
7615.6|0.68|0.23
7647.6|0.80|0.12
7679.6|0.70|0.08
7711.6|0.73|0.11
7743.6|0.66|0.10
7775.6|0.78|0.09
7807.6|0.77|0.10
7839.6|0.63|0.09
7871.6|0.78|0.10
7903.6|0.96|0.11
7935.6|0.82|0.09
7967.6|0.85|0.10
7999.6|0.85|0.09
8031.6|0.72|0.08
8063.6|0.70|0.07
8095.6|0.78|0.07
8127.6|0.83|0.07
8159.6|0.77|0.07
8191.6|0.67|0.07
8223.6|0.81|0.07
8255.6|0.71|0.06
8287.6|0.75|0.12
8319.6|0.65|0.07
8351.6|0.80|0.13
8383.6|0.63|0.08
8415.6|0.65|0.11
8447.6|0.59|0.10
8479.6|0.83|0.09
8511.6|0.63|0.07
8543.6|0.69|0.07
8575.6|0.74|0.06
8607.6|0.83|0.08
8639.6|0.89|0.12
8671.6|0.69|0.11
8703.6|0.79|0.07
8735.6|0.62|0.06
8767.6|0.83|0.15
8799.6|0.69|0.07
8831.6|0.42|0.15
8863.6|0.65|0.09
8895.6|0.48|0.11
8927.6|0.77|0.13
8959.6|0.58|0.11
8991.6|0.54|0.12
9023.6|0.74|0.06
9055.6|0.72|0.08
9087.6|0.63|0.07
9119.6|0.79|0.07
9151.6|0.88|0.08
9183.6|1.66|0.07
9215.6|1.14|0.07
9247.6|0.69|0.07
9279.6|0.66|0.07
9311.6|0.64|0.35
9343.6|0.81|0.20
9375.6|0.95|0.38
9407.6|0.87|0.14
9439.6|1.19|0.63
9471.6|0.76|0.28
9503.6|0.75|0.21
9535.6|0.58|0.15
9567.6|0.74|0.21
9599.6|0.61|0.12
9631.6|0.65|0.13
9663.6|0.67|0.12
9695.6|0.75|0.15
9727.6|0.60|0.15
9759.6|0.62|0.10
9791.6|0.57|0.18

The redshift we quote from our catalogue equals 0.40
